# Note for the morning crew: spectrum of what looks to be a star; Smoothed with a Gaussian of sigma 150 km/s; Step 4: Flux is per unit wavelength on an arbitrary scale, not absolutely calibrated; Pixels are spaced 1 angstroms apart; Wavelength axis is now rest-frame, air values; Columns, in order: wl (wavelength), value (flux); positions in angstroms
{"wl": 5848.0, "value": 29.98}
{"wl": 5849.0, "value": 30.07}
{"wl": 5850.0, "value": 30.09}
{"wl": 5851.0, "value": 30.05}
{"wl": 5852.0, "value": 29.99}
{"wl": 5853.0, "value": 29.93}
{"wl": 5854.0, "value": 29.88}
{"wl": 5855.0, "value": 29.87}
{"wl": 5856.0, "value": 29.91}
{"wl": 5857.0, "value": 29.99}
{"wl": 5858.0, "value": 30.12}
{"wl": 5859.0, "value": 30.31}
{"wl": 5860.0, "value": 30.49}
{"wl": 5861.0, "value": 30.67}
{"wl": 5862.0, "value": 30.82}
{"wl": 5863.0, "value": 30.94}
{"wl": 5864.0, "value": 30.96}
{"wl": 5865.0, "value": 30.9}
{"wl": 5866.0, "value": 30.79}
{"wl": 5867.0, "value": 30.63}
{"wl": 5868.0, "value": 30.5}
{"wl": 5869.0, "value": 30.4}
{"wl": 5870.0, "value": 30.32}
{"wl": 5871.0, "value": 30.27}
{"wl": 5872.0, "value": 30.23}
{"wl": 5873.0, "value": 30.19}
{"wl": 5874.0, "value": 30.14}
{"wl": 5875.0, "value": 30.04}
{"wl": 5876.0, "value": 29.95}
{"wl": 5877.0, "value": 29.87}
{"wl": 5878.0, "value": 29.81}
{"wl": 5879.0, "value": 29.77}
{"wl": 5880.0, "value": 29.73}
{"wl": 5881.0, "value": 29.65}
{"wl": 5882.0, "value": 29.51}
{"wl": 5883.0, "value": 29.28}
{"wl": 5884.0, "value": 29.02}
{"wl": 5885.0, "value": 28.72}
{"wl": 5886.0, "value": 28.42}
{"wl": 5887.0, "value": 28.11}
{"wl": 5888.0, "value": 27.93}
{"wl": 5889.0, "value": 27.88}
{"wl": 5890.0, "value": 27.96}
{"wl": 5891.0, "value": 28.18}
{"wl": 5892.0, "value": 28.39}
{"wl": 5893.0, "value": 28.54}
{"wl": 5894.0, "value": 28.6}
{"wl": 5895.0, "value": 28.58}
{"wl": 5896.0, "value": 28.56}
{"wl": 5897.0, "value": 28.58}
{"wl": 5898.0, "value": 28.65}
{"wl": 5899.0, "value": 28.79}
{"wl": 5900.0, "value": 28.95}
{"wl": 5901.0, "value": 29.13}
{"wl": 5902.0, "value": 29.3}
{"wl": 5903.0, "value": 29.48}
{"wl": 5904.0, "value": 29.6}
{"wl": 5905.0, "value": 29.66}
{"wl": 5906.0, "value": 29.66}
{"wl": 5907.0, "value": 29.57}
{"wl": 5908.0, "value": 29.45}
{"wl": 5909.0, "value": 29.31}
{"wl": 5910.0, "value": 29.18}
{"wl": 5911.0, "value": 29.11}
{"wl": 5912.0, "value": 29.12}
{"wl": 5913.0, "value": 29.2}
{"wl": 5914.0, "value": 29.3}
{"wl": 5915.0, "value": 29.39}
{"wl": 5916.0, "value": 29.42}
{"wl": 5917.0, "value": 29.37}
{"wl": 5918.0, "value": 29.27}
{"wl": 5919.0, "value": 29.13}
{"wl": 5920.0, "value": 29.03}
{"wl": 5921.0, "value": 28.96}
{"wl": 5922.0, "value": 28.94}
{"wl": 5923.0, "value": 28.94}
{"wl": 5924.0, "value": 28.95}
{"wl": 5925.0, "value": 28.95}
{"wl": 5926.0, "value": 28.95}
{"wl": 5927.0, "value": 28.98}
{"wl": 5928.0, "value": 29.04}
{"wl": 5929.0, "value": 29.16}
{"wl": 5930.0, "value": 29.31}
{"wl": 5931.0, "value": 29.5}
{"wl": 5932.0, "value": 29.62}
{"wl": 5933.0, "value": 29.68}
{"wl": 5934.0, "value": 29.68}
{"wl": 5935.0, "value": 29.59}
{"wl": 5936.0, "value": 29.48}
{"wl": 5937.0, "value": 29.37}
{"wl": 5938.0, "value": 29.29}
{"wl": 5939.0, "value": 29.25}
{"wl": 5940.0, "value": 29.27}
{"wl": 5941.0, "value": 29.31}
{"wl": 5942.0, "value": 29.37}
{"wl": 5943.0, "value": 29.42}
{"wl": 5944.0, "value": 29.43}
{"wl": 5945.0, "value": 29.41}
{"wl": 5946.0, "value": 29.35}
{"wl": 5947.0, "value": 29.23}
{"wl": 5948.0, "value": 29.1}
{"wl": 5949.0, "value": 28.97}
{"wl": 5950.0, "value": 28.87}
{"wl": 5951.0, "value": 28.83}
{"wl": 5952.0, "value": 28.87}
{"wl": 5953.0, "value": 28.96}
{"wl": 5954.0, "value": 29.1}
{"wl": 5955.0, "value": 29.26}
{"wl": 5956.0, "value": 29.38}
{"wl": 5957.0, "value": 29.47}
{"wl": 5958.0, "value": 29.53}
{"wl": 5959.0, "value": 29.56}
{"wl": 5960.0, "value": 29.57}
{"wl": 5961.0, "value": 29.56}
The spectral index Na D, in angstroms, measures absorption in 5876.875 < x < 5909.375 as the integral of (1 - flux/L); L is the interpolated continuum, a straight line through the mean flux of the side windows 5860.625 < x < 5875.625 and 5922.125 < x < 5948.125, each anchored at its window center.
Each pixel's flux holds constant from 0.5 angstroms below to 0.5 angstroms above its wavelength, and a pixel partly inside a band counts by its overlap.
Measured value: 1.2 angstroms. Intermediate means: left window 30.5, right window 29.3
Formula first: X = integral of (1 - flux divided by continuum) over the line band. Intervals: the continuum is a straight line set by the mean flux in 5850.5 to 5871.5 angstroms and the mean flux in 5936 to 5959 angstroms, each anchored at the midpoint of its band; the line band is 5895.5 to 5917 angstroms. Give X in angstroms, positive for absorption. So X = 0.4 angstroms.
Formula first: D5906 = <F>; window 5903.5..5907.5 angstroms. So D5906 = 29.6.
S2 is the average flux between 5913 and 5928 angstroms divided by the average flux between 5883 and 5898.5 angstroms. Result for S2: 1.02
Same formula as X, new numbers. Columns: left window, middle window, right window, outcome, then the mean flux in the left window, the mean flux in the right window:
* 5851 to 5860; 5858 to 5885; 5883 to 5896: -0.8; 30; 28.4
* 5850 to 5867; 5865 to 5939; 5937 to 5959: 1.3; 30.4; 29.2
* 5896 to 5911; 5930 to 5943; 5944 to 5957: -0.1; 29.2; 29.1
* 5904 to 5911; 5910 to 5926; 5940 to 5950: 0.1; 29.5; 29.3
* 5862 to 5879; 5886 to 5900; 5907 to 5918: 0.7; 30.4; 29.3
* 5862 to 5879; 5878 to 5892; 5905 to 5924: 0.6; 30.4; 29.2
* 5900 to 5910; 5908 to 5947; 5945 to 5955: 0.0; 29.4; 29.1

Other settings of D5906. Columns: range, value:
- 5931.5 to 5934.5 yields 29.7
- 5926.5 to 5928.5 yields 29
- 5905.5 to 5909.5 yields 29.5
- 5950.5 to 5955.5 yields 29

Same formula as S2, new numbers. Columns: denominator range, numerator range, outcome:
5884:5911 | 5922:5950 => 1.02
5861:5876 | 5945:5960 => 0.96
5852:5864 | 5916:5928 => 0.96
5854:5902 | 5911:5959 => 0.99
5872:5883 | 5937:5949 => 0.98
